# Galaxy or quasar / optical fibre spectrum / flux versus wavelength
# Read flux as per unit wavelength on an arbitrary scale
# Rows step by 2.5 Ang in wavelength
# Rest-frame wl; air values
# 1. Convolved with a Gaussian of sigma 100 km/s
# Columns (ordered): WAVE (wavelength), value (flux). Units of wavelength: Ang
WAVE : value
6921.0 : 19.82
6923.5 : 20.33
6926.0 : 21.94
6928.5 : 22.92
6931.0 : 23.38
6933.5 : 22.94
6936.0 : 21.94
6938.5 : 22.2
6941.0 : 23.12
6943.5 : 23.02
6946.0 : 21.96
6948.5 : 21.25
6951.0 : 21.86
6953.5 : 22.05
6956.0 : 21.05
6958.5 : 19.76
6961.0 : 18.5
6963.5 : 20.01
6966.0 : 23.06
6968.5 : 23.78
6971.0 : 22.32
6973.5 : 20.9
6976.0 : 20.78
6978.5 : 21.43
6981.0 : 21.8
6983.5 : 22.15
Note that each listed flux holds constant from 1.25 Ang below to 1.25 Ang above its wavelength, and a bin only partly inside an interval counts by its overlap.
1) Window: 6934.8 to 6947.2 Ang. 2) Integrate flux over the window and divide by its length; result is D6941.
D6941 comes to 22.5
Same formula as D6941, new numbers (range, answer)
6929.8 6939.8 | 22.6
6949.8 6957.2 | 21.7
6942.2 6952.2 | 22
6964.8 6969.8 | 23.4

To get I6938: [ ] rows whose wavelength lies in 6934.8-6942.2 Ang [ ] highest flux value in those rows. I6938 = 23.12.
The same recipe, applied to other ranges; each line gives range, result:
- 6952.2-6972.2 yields 23.78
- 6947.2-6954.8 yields 22.05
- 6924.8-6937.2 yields 23.38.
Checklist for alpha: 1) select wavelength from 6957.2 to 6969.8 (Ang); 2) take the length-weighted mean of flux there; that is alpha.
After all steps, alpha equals 21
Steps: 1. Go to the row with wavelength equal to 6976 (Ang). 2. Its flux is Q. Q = 20.78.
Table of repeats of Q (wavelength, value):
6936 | 21.94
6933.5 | 22.94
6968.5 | 23.78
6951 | 21.86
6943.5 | 23.02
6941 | 23.12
